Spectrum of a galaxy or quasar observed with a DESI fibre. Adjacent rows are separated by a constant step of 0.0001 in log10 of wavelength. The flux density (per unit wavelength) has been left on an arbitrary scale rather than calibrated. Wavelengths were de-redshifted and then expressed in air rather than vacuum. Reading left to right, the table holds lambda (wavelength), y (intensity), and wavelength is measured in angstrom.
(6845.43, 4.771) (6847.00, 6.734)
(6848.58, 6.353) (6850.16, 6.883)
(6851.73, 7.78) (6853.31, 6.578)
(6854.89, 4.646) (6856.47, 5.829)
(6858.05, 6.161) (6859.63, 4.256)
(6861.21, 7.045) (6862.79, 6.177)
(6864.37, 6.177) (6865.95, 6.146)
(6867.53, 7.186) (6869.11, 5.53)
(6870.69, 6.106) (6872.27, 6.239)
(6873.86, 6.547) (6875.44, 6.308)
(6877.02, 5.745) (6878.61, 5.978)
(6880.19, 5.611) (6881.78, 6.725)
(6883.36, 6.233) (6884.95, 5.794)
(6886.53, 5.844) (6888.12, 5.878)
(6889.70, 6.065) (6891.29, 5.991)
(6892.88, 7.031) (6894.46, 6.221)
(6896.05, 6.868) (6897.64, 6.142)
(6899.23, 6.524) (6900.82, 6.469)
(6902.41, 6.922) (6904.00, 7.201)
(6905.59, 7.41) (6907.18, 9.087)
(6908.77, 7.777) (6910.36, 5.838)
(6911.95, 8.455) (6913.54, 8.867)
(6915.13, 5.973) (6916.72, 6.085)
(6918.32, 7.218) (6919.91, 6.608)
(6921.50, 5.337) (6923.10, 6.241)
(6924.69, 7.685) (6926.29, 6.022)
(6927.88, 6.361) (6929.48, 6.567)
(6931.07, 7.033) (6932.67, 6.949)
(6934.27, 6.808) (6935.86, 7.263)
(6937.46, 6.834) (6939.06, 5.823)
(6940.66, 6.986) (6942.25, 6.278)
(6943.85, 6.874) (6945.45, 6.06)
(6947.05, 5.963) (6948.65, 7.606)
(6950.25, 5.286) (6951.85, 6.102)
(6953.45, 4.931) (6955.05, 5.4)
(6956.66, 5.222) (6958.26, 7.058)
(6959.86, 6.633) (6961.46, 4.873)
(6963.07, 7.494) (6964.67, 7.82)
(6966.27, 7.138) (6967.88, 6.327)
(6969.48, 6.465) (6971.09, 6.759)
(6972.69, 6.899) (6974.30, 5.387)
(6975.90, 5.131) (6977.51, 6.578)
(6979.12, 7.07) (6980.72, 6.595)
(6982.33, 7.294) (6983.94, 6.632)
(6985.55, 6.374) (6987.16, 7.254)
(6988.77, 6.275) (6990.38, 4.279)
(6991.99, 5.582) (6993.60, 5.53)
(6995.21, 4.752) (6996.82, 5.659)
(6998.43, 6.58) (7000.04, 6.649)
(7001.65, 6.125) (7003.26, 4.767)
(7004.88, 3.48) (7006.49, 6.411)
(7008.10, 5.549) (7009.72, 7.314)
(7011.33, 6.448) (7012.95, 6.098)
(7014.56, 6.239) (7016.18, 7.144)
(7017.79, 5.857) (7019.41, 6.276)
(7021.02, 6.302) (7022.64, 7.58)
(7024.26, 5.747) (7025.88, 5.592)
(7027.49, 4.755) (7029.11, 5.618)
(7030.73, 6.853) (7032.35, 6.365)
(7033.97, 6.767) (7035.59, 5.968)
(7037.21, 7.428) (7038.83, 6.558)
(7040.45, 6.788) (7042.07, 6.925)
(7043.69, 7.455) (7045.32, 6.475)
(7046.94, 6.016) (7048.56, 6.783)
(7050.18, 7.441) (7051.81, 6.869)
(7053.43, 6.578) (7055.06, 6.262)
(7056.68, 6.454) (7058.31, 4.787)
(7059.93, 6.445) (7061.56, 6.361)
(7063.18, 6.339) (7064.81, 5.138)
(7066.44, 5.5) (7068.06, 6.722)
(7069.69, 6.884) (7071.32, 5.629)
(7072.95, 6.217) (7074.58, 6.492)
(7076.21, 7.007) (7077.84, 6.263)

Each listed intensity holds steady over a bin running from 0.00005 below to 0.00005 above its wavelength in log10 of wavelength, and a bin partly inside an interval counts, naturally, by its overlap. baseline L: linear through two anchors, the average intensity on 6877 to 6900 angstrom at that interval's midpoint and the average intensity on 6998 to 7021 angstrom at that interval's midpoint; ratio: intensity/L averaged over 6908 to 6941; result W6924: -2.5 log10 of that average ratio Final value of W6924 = -0.11 mag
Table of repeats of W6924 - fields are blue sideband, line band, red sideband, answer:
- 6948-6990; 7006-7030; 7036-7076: 0.04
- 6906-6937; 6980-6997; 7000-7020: 0.04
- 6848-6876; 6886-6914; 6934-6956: -0.11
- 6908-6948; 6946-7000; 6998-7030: 0.02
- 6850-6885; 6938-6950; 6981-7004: -0.07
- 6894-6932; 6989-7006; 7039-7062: 0.23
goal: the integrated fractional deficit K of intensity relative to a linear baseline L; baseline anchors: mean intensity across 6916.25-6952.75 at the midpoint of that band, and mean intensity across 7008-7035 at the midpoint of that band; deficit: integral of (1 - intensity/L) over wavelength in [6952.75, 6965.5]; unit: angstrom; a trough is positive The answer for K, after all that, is 0.51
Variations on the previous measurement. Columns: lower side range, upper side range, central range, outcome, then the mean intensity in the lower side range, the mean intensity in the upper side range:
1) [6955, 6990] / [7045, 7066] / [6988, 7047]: 2.4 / 6.48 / 6.29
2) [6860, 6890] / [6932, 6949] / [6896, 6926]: -2.6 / 6.15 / 6.65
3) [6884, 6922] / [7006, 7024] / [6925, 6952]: 0.4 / 6.74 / 6.45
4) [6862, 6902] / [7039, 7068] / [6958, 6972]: -0.9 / 6.23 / 6.4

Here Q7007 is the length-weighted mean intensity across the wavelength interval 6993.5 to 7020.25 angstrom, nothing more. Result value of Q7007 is 5.95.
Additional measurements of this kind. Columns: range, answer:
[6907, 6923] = 7.01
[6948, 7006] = 6.11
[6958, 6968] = 6.78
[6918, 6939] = 6.64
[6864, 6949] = 6.58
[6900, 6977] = 6.61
